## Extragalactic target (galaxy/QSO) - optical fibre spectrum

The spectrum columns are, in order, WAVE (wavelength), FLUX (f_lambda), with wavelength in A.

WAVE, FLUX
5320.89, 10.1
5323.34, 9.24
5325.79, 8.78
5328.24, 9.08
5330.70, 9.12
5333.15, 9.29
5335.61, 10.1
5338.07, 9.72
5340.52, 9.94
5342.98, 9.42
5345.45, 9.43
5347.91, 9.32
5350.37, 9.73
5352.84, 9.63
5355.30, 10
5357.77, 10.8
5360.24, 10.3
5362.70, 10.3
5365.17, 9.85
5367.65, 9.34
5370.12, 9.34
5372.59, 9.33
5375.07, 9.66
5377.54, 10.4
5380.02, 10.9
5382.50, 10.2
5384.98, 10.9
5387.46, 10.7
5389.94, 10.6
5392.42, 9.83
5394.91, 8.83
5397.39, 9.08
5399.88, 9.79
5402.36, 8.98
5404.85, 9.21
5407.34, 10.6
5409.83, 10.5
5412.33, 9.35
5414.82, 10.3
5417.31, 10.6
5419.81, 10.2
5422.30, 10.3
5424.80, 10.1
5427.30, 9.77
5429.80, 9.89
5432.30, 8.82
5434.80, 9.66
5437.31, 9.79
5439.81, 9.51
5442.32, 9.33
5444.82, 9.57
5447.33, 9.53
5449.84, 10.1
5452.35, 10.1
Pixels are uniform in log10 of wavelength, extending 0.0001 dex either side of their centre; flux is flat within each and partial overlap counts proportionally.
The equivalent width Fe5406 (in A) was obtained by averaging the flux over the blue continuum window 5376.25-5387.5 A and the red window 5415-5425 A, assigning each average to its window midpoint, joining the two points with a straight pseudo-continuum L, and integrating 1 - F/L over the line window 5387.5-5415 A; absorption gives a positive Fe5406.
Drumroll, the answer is 1.9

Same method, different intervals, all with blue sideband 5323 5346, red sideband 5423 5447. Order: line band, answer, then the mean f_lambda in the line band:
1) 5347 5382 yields -1.7 A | 9.93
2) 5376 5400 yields -1.5 A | 10.1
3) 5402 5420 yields -0.8 A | 10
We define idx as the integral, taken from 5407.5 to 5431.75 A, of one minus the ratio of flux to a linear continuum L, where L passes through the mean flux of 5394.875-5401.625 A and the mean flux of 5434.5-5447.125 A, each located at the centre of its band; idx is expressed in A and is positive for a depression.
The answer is -1.7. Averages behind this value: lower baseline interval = 9.3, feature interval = 10.1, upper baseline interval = 9.56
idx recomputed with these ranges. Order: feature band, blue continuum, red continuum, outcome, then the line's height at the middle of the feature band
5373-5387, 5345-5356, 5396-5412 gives -1.04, 9.65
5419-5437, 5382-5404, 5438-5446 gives -0.39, 9.6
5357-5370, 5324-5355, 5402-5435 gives -0.57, 9.61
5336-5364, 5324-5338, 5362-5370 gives -1.01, 9.53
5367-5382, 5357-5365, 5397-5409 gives 0.38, 10.1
